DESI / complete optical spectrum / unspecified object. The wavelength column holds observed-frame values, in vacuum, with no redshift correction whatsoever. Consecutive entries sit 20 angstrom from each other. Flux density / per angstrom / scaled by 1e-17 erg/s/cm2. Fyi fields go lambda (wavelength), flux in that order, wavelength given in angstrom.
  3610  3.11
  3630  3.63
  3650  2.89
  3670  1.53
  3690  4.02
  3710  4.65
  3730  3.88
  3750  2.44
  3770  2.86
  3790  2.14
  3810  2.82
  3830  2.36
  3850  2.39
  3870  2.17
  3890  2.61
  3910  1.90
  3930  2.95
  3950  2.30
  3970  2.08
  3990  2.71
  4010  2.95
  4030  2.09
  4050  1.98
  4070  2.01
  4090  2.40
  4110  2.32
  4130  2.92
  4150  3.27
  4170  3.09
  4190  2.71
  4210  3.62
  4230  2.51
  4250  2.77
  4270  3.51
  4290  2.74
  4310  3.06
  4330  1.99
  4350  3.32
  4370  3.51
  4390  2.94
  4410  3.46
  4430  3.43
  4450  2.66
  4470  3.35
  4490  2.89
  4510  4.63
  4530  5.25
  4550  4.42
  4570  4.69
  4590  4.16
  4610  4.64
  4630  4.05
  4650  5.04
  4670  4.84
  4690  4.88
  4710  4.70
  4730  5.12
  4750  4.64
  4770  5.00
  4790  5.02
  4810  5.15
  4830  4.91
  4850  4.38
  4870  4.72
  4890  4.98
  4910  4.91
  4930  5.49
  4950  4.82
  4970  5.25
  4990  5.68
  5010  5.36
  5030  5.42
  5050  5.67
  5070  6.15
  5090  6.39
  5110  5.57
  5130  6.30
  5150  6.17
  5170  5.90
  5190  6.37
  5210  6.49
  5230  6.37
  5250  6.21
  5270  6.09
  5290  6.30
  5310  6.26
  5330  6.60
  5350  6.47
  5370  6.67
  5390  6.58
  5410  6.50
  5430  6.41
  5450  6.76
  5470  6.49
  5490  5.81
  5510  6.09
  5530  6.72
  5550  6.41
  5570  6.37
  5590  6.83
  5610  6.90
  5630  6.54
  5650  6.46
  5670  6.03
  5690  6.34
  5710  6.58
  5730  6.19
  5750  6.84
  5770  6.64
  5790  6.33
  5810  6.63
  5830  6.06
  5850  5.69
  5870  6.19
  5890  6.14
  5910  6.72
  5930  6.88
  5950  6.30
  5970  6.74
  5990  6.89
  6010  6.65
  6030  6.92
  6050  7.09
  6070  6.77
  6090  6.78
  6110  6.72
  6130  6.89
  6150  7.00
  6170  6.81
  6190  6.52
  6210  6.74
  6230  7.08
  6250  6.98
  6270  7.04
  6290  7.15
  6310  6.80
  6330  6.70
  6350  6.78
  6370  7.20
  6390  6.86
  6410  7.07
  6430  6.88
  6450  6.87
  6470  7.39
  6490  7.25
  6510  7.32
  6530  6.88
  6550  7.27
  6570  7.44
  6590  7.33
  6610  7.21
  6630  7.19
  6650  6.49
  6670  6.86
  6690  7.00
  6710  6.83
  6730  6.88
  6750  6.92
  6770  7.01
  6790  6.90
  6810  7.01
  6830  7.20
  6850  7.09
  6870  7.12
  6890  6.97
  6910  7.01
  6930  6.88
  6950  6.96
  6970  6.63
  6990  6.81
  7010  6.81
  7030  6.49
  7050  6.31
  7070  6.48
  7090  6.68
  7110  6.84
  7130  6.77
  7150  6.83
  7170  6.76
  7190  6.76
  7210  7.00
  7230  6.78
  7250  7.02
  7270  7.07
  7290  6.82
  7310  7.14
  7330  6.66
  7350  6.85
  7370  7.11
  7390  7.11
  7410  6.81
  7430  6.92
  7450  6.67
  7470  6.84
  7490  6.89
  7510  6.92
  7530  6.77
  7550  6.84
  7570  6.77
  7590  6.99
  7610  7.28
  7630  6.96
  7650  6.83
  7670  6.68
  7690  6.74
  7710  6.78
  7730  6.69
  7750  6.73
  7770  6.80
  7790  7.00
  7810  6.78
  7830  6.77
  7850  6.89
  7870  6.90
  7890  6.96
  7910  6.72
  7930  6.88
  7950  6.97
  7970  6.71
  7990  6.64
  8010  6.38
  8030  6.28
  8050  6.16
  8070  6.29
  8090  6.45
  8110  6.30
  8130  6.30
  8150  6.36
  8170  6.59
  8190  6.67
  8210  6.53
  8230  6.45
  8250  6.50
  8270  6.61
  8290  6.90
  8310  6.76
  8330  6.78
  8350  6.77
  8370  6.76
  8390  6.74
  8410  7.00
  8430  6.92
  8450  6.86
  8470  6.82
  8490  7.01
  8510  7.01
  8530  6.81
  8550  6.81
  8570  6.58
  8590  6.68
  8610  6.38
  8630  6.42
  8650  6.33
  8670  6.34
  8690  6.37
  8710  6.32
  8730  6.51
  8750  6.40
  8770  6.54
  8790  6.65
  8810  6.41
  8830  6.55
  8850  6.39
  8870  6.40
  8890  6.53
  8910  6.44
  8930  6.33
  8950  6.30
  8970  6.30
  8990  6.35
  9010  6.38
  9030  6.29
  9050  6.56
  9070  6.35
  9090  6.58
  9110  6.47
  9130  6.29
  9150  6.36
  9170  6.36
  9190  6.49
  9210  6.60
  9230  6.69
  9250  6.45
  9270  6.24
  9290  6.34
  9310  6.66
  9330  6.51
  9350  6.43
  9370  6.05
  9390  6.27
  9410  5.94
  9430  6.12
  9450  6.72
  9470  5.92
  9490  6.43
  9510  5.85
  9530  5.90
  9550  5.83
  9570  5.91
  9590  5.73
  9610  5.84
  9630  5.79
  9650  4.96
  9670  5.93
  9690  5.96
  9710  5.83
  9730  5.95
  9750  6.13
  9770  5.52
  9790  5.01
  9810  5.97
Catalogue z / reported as 0.13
